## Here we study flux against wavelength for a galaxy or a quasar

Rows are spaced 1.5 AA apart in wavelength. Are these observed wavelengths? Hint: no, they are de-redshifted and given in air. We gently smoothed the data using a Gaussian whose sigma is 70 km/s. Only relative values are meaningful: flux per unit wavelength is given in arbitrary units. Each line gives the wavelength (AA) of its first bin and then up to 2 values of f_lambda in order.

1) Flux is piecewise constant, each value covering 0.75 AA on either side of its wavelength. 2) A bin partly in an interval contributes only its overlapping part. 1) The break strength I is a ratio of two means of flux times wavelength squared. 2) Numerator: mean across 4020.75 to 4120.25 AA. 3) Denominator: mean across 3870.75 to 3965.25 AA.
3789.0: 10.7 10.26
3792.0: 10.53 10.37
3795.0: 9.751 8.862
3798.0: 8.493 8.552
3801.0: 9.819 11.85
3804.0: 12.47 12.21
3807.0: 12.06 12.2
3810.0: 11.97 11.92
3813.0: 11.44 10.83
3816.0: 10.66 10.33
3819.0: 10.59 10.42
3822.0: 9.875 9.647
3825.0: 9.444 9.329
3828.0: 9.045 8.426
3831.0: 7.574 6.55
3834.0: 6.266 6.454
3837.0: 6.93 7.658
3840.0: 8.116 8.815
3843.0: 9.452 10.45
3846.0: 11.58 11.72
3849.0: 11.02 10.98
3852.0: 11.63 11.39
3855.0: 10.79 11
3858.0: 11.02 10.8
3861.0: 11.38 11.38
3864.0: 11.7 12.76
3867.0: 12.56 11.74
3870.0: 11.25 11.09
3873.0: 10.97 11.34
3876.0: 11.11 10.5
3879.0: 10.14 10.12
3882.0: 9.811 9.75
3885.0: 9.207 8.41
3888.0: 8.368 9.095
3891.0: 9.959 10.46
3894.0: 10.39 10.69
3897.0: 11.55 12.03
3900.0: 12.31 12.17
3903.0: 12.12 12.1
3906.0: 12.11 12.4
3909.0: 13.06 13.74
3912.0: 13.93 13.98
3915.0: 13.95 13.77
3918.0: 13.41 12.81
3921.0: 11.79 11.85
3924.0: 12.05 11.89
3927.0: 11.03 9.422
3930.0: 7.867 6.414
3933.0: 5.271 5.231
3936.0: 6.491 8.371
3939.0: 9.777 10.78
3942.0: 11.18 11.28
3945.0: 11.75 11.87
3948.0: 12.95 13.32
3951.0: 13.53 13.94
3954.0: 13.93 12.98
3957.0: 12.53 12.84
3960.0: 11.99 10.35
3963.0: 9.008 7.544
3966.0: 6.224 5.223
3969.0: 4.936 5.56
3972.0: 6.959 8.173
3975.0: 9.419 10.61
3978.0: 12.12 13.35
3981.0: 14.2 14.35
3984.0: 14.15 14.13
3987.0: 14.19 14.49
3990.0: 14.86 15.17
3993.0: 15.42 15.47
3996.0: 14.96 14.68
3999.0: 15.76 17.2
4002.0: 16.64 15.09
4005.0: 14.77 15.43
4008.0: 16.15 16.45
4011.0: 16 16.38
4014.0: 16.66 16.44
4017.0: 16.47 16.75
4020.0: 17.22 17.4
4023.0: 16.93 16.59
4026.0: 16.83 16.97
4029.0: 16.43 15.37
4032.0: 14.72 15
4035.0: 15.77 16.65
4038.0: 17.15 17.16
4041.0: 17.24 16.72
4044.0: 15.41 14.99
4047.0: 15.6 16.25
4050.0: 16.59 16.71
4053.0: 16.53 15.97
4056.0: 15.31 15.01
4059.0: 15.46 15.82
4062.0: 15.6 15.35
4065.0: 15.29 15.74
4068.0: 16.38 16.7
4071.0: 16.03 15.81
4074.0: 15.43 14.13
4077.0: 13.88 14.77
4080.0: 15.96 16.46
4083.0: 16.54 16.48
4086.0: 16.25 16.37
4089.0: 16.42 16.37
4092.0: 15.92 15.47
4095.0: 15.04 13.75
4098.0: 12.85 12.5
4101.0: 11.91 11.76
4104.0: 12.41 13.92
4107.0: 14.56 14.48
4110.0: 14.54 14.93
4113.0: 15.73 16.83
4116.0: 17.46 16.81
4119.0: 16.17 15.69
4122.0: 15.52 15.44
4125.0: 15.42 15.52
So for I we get 1.52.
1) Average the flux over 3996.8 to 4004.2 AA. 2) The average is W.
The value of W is 15.9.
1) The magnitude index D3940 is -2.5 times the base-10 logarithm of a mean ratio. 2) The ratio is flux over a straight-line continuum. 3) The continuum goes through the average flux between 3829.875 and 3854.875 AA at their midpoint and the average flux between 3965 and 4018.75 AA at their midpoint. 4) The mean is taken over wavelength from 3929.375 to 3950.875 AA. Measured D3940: 0.24 mag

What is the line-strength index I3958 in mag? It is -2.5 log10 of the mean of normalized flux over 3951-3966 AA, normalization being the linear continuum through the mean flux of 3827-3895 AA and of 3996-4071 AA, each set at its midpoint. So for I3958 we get 0.17 mag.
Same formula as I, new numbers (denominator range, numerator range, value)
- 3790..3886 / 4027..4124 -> 1.70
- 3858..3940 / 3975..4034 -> 1.49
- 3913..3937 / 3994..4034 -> 1.62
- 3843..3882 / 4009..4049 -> 1.60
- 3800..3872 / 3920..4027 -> 1.30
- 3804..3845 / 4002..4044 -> 1.88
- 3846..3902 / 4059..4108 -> 1.54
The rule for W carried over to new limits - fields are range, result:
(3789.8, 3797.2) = 9.96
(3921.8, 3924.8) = 12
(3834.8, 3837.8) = 6.71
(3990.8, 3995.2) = 15.4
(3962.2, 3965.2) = 8.32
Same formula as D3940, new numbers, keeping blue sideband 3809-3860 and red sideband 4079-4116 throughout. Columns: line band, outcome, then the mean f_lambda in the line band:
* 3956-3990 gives 0.18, 10.7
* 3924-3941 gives 0.34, 8.54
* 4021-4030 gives -0.23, 16.8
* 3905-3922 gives -0.16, 13.1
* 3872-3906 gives 0.03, 10.6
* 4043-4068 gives -0.12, 15.8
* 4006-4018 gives -0.22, 16.3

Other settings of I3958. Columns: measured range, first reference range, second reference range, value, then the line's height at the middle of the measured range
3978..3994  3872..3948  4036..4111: -0.11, 12.9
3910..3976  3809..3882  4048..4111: 0.17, 12.3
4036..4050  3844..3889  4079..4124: -0.16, 14.1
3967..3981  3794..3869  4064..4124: 0.41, 12.9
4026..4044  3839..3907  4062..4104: -0.15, 14.1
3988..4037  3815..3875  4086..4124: -0.21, 13.2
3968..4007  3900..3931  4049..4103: 0.05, 13.6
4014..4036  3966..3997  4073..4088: -0.21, 13.5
